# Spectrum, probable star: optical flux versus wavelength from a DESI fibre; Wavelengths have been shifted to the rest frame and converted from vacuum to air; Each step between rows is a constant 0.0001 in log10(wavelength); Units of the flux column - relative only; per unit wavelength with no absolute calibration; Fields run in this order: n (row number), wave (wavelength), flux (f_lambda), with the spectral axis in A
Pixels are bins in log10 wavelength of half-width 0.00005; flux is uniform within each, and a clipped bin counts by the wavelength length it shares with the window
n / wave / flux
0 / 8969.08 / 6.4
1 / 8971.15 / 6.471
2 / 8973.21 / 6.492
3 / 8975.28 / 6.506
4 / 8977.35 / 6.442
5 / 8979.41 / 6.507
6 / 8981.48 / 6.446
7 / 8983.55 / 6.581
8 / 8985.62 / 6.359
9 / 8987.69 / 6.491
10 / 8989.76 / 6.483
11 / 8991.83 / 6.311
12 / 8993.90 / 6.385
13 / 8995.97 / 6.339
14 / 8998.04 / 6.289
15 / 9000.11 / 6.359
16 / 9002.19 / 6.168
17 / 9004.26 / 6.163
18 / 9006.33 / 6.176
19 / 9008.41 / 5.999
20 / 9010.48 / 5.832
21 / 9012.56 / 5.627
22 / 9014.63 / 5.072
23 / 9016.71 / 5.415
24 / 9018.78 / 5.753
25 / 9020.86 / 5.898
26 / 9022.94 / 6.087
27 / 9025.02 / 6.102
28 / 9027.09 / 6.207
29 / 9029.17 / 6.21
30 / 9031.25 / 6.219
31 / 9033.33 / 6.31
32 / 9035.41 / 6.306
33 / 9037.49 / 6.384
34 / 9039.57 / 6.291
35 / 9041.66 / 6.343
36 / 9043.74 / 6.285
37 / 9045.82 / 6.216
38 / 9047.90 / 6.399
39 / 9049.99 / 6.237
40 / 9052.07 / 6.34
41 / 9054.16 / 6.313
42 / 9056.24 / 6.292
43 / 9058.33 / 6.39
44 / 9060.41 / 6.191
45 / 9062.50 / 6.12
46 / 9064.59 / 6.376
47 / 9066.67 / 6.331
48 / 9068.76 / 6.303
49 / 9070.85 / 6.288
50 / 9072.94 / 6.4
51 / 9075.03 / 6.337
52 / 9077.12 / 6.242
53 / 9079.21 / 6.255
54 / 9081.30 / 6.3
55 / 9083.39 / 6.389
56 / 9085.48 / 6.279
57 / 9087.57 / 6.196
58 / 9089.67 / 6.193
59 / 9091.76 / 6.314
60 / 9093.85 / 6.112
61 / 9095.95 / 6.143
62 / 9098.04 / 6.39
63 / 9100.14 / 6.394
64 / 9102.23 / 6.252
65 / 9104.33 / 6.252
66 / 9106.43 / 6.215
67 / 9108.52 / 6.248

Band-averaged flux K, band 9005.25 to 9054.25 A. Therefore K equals 6.08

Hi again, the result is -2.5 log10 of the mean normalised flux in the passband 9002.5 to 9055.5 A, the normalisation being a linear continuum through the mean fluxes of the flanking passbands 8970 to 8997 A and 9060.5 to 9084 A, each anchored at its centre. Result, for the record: 0.05 mag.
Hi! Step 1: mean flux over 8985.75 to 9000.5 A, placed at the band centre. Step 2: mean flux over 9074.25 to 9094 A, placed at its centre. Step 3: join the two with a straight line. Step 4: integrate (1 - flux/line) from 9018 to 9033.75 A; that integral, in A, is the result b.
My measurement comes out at 0.6 A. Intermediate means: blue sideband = 6.38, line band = 6.1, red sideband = 6.27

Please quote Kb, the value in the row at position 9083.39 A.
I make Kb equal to 6.389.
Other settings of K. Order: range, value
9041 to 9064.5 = 6.29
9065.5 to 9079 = 6.31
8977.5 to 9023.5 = 6.13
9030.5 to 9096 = 6.29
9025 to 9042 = 6.27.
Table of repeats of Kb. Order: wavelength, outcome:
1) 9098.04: 6.39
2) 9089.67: 6.193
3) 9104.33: 6.252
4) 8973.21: 6.492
